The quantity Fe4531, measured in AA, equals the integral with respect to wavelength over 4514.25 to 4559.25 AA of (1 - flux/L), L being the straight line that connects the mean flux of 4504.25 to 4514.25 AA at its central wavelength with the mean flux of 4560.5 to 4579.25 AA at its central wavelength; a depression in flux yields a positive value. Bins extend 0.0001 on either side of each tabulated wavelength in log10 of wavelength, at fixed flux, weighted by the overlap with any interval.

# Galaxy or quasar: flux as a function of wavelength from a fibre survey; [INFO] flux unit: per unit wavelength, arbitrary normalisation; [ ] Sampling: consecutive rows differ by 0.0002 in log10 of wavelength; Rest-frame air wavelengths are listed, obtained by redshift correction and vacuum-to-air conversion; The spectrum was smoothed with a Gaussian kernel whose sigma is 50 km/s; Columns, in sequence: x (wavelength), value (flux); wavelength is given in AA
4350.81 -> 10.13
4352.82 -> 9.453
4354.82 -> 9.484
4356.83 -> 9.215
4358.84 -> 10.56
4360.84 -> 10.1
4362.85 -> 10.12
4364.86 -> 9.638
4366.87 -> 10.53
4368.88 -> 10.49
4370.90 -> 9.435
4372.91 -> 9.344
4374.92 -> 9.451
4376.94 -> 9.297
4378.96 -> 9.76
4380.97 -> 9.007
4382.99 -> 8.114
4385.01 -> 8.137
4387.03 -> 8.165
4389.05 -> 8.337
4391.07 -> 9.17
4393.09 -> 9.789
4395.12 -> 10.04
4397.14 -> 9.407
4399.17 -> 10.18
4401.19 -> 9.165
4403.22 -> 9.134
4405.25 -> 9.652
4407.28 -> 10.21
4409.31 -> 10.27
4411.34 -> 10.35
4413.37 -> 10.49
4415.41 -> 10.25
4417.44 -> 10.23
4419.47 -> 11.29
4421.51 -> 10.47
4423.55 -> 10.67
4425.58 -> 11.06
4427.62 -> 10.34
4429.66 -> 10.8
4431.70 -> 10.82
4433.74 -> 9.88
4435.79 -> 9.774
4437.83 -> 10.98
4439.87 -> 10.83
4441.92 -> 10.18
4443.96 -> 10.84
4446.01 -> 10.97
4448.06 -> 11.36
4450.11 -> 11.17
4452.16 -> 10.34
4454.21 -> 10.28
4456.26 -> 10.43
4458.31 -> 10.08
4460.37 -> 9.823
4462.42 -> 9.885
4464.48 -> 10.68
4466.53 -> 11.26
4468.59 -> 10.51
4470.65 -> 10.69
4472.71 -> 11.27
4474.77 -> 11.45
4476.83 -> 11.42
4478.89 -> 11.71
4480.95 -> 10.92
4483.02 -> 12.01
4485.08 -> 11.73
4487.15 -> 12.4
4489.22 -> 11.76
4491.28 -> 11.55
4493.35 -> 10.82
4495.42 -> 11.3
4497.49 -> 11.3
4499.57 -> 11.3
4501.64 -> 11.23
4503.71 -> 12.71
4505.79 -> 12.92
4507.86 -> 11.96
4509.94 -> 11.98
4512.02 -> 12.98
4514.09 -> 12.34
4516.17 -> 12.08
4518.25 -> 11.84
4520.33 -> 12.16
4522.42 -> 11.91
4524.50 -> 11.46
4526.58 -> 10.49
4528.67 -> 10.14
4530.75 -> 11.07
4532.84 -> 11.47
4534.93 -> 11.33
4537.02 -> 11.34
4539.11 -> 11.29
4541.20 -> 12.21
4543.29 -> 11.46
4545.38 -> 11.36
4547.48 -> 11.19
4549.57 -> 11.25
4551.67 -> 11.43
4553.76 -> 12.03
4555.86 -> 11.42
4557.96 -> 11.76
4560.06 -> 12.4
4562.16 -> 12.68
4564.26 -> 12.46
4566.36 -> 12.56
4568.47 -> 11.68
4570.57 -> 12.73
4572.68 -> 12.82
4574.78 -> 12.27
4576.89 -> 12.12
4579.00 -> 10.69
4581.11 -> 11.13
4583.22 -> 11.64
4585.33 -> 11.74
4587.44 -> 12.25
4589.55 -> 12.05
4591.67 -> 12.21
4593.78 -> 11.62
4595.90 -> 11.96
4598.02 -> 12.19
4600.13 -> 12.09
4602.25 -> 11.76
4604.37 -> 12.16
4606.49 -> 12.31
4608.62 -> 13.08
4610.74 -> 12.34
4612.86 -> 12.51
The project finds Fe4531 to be 3.3 AA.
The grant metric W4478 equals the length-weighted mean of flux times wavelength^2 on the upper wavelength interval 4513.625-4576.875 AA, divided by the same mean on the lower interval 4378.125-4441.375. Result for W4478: 1.3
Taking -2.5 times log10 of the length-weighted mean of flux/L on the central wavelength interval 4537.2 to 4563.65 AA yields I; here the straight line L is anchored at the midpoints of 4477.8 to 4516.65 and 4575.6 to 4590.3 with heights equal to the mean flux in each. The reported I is 0.00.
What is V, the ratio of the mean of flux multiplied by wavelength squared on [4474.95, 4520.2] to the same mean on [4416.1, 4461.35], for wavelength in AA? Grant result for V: 1.1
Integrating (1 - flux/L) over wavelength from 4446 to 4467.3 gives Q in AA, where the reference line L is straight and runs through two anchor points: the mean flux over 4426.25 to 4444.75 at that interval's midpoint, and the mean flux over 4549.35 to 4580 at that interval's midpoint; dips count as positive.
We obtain 0.41 AA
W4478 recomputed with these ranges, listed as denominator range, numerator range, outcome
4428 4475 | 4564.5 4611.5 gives 1.21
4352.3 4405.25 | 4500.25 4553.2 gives 1.32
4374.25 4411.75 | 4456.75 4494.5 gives 1.23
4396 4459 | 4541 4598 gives 1.22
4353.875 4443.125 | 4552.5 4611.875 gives 1.33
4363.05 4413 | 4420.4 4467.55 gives 1.14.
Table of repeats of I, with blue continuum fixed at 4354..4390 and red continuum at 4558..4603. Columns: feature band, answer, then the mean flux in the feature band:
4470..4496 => -0.07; 11.5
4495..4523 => -0.08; 12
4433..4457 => -0.03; 10.6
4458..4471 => 0.02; 10.4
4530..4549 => 0.01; 11.4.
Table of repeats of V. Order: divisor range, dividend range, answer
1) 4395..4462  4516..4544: 1.15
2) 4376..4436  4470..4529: 1.24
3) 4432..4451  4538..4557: 1.13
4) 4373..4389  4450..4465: 1.20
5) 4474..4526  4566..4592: 1.05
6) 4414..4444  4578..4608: 1.21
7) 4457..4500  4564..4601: 1.13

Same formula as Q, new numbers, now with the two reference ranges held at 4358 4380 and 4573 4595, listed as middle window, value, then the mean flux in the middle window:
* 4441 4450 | -0.27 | 10.9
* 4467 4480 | -0.43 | 11.2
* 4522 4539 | 0.30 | 11.1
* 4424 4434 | -0.21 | 10.6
